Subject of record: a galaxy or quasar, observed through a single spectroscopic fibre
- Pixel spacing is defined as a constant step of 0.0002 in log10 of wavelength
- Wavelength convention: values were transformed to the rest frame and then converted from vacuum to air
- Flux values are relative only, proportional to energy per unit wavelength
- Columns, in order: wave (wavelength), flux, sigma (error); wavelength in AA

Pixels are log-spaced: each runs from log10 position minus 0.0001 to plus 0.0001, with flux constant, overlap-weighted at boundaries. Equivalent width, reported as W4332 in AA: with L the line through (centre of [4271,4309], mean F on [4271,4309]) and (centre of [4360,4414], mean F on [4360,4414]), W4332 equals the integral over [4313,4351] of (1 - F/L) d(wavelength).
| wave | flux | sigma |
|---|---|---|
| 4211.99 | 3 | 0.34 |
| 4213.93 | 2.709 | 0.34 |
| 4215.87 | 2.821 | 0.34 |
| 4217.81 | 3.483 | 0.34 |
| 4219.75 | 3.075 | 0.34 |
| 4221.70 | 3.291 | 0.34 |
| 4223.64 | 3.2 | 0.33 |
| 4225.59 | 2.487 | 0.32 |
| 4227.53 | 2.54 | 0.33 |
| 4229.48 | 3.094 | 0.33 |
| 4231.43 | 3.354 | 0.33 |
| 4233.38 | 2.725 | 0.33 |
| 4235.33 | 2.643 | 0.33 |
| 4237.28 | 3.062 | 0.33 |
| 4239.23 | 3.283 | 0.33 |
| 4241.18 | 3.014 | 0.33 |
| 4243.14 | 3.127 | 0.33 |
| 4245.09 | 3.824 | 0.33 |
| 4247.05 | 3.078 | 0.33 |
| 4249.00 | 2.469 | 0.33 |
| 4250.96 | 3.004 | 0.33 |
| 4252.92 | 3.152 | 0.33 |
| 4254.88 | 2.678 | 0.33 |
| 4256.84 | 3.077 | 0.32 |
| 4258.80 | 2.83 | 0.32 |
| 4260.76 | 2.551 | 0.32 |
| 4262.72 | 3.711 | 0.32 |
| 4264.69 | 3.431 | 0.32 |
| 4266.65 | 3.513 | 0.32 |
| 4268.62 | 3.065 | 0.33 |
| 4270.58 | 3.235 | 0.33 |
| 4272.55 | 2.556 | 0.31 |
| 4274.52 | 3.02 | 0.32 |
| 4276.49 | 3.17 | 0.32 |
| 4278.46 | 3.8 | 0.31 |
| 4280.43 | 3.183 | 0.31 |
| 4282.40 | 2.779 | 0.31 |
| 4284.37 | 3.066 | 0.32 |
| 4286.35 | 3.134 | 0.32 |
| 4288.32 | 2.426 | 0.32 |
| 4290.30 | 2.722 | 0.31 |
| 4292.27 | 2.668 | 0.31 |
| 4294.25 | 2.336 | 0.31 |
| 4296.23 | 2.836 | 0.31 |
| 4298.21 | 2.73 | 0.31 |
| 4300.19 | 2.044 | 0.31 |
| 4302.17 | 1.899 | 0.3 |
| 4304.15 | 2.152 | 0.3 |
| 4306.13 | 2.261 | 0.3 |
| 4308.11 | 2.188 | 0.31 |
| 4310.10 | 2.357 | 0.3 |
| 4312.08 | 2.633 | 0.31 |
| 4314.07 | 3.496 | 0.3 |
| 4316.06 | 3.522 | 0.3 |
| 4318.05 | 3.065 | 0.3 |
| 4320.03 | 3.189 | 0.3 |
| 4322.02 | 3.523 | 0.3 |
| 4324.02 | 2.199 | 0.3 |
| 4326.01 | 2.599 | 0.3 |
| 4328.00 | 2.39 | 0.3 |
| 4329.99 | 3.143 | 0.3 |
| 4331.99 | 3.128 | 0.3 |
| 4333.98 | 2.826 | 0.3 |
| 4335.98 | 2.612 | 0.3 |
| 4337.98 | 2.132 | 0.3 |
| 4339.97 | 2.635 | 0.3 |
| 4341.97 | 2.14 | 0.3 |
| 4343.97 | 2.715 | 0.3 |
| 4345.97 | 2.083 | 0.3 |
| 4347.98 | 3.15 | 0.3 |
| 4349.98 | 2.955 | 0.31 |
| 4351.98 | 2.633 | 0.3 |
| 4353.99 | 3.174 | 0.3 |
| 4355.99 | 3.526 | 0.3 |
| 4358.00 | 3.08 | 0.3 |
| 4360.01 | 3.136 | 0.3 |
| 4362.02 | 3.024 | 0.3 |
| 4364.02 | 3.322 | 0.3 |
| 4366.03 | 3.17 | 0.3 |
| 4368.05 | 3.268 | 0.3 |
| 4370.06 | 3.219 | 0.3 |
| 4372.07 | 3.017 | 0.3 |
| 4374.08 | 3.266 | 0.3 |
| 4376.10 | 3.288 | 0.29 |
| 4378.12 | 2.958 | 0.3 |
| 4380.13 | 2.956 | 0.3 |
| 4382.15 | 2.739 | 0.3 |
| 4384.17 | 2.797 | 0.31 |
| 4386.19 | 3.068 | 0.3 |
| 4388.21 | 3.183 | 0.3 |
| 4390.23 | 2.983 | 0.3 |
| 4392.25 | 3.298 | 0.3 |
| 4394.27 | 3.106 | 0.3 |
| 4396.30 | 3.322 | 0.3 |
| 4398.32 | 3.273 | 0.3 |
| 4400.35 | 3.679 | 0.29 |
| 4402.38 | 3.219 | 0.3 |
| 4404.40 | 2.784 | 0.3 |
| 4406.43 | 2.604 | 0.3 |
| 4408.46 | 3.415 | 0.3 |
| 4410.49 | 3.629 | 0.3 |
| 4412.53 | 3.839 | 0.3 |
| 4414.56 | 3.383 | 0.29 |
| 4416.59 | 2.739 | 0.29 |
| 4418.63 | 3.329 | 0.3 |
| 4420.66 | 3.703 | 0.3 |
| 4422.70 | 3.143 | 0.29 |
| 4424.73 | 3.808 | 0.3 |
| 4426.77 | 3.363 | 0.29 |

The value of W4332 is 1.0 AA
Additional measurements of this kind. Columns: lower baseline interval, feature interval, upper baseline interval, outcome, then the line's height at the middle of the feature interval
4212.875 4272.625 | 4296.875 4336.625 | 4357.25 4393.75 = 4.8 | 3.07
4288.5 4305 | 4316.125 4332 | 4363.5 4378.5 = -1.3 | 2.71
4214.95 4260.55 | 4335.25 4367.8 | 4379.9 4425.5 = 3.1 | 3.15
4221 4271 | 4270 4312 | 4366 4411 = 5.3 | 3.08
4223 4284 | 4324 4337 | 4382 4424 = 1.7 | 3.14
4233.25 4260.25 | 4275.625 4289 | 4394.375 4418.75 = -0.2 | 3.06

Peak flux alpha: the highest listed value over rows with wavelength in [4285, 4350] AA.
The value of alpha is 3.523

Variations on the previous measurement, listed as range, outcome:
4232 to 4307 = 3.824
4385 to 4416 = 3.839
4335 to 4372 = 3.526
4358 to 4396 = 3.322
